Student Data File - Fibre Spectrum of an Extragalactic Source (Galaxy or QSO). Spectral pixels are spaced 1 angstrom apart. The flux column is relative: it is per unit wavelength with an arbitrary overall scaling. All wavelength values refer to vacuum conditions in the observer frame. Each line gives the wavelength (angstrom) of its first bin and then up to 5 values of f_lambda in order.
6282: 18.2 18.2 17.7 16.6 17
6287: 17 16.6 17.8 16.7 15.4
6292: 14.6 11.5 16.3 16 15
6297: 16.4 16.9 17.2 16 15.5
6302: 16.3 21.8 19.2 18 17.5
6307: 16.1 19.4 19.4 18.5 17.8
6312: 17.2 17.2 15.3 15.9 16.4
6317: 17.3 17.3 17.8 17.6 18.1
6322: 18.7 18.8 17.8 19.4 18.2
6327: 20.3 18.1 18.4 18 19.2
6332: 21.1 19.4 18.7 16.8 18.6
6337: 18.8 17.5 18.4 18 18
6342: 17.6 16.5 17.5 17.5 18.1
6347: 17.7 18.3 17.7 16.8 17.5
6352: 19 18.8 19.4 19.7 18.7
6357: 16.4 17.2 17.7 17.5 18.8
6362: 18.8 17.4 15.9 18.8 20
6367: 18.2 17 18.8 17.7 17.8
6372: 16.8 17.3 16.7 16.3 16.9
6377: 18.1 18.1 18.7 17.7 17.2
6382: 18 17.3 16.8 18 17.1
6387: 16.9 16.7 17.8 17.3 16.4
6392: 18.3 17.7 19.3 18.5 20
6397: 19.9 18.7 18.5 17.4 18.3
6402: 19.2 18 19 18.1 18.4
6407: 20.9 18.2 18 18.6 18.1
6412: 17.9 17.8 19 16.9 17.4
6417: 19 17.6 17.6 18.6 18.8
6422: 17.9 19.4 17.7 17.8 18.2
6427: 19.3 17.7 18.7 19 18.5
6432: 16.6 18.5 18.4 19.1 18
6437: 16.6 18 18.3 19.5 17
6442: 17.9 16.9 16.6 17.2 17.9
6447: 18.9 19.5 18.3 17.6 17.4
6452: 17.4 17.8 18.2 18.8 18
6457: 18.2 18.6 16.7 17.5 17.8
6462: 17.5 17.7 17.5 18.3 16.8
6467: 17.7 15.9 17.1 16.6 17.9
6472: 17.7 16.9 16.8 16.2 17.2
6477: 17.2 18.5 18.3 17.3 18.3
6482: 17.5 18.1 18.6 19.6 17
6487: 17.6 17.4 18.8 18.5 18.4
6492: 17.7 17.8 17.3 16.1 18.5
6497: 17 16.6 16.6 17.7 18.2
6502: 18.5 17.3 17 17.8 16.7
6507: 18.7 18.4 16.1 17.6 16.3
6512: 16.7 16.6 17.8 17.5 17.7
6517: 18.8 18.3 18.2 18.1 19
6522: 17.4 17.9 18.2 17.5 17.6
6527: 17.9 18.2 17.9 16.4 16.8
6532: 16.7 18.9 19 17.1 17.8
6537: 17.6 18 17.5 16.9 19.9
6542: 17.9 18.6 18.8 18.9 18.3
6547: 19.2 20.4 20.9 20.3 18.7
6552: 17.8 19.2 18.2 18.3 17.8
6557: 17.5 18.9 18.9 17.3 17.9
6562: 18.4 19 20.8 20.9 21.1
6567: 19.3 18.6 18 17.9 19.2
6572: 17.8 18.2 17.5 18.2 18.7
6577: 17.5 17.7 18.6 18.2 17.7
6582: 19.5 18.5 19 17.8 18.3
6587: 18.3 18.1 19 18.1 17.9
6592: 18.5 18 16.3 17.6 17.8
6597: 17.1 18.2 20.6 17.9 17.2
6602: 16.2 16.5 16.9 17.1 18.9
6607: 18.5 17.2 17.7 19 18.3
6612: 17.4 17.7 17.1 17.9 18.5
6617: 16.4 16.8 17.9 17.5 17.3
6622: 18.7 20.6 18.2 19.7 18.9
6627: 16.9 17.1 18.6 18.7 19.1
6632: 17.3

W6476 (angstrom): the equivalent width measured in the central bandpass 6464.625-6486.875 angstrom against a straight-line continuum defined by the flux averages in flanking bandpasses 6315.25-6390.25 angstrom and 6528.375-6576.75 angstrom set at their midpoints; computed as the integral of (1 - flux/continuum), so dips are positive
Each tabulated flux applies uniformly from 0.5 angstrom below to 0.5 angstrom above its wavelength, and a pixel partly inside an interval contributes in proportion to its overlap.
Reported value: 0.9 angstrom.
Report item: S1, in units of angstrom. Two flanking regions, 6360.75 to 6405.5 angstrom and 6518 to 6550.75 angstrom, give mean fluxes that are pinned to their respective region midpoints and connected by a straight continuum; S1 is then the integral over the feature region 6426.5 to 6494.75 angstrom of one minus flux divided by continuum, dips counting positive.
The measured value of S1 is 1.0 angstrom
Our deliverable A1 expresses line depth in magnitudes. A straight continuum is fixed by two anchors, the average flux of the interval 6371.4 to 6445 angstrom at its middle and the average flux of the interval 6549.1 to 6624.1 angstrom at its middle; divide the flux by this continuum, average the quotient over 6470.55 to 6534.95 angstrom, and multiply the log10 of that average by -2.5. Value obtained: 0.028 mag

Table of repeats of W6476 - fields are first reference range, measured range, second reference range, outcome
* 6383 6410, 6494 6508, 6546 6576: 0.8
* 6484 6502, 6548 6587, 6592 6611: -2.0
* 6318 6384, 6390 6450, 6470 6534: -1.3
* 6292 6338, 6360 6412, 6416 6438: 0.0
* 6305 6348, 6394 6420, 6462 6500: -1.0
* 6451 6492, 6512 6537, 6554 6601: 0.4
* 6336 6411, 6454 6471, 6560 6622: 0.4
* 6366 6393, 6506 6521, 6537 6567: 0.7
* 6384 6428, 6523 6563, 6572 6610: -0.5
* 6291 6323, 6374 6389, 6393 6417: 0.6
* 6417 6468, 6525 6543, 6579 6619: 0.1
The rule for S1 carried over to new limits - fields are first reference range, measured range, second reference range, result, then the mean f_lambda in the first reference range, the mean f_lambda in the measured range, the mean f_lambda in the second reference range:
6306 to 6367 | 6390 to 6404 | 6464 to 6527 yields -0.5 angstrom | 18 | 18.5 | 17.6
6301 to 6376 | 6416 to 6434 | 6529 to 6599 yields -0.1 angstrom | 18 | 18.3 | 18.4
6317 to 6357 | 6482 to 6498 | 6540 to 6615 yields 0.4 angstrom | 18.3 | 17.8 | 18.4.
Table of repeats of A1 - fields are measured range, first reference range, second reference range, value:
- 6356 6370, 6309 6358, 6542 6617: 0.010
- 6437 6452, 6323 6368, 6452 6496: -0.004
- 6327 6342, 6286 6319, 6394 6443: -0.076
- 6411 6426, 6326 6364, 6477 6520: -0.009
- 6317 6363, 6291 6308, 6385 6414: -0.059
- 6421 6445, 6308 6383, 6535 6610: 0.002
